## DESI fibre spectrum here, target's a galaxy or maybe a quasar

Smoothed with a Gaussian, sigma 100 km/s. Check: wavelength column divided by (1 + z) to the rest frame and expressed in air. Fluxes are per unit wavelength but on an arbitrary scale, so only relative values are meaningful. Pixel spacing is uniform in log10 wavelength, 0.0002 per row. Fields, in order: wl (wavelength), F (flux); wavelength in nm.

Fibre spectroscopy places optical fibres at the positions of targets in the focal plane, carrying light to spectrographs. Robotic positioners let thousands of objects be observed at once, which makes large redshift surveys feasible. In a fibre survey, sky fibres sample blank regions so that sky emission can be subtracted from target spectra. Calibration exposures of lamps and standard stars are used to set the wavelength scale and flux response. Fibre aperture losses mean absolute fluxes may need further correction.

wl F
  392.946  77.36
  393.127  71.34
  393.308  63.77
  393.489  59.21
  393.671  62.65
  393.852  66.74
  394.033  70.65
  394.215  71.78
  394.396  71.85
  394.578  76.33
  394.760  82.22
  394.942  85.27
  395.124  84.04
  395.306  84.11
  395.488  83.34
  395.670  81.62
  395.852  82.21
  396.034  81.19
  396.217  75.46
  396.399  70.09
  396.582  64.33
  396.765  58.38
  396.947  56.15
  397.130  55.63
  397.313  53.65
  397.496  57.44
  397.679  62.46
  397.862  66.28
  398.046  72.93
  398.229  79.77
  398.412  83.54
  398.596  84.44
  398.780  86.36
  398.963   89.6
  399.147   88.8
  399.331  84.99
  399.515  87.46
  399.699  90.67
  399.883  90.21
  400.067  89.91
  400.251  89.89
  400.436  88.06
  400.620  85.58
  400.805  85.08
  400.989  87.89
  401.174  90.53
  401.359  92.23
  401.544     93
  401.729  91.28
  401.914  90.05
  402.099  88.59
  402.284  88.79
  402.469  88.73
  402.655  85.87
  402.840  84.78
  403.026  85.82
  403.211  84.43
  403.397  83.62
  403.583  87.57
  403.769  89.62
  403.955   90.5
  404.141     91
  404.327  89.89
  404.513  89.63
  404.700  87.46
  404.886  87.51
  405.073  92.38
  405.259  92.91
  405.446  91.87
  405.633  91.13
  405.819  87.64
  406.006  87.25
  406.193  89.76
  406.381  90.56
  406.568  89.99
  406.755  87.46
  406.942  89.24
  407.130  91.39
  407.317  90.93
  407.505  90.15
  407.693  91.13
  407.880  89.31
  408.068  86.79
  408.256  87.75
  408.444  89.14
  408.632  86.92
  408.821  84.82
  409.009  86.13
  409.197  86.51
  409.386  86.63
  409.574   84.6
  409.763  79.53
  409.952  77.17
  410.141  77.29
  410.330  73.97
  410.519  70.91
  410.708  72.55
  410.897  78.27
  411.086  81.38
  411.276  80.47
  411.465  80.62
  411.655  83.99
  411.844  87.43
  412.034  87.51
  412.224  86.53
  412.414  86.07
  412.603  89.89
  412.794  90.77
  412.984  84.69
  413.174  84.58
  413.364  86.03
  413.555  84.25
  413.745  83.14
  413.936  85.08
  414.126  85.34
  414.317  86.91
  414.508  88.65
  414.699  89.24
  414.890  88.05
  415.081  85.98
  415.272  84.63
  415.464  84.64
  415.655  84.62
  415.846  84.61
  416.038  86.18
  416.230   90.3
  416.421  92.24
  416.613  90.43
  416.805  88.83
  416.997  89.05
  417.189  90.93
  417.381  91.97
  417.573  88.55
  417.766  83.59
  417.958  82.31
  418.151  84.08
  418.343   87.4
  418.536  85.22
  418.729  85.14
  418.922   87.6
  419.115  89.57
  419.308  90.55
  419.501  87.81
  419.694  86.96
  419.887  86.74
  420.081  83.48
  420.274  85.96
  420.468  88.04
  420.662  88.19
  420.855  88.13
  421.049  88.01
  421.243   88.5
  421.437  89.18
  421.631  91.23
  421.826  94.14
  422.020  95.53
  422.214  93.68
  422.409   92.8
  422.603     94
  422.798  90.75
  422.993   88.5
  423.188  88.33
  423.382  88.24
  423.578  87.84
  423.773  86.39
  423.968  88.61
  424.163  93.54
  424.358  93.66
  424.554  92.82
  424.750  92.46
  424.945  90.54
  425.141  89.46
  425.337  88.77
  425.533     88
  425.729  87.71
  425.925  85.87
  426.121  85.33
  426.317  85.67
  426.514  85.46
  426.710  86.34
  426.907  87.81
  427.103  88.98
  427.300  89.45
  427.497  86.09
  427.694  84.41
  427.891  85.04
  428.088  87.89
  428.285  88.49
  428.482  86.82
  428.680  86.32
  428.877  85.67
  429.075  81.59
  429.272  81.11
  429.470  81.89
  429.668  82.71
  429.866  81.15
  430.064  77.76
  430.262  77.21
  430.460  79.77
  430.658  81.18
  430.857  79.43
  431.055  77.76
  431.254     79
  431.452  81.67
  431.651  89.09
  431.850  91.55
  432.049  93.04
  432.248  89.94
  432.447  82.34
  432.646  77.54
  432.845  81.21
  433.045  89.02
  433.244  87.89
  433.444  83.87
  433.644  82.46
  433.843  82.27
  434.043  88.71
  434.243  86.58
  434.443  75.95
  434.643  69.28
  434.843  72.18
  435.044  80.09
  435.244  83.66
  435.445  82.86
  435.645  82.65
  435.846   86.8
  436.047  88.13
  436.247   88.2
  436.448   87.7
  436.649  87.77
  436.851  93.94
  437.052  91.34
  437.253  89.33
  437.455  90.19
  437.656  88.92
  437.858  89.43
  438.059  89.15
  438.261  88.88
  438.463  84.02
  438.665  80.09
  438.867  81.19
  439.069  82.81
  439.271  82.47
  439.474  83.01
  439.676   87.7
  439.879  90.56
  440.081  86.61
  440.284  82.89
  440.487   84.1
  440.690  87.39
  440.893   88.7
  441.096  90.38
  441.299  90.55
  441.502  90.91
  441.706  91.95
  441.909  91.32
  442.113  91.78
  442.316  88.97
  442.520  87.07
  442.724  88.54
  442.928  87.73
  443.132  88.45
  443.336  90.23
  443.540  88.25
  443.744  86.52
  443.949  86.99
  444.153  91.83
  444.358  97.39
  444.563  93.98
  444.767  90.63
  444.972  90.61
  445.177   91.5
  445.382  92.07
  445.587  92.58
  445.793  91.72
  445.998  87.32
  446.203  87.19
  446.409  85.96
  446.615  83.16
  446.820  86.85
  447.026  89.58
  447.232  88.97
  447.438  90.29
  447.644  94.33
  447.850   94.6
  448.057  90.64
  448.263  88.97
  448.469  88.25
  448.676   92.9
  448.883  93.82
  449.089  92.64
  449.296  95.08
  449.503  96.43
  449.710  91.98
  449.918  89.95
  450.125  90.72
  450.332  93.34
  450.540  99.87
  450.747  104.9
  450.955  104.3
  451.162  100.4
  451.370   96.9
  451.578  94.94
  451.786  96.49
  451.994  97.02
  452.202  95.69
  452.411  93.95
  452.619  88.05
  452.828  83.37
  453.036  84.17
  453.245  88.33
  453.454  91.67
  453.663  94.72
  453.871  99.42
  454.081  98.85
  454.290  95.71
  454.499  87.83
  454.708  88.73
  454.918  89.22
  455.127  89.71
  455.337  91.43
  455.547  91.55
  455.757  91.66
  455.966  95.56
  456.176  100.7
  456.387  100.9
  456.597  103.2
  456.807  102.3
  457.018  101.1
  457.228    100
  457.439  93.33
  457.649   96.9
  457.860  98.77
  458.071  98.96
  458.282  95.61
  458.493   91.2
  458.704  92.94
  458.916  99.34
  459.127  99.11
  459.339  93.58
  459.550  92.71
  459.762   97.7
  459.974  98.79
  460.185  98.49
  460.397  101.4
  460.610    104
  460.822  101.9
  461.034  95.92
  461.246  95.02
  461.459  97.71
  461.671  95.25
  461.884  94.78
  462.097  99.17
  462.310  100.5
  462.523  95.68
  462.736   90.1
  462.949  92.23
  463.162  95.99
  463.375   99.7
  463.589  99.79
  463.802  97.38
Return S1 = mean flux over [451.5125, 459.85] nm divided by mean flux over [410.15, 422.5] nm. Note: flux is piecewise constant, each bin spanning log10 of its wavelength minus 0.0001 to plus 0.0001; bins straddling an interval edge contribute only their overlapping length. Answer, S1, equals 1.10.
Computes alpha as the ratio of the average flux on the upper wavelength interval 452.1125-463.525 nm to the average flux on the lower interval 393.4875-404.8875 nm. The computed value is 1.18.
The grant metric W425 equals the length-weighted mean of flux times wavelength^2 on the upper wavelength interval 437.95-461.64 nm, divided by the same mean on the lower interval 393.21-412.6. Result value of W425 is 1.4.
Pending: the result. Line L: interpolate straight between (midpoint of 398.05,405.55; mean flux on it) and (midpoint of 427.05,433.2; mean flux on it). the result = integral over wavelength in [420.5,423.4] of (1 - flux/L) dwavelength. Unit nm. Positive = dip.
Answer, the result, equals -0.18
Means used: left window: 88.1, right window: 84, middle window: 90.6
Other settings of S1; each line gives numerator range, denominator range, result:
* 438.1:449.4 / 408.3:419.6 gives 1.04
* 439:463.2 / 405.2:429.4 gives 1.07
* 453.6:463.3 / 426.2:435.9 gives 1.15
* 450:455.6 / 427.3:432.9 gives 1.12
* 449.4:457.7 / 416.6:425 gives 1.07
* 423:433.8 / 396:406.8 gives 1.03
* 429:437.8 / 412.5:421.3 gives 0.96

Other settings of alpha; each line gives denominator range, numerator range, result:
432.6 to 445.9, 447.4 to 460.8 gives 1.09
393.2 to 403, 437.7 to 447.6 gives 1.12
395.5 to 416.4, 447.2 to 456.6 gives 1.11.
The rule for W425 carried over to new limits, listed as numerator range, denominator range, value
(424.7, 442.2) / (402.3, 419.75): 1.10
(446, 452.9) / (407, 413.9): 1.32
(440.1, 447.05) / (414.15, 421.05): 1.15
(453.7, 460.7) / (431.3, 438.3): 1.25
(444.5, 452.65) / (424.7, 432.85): 1.20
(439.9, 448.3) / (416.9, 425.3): 1.12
